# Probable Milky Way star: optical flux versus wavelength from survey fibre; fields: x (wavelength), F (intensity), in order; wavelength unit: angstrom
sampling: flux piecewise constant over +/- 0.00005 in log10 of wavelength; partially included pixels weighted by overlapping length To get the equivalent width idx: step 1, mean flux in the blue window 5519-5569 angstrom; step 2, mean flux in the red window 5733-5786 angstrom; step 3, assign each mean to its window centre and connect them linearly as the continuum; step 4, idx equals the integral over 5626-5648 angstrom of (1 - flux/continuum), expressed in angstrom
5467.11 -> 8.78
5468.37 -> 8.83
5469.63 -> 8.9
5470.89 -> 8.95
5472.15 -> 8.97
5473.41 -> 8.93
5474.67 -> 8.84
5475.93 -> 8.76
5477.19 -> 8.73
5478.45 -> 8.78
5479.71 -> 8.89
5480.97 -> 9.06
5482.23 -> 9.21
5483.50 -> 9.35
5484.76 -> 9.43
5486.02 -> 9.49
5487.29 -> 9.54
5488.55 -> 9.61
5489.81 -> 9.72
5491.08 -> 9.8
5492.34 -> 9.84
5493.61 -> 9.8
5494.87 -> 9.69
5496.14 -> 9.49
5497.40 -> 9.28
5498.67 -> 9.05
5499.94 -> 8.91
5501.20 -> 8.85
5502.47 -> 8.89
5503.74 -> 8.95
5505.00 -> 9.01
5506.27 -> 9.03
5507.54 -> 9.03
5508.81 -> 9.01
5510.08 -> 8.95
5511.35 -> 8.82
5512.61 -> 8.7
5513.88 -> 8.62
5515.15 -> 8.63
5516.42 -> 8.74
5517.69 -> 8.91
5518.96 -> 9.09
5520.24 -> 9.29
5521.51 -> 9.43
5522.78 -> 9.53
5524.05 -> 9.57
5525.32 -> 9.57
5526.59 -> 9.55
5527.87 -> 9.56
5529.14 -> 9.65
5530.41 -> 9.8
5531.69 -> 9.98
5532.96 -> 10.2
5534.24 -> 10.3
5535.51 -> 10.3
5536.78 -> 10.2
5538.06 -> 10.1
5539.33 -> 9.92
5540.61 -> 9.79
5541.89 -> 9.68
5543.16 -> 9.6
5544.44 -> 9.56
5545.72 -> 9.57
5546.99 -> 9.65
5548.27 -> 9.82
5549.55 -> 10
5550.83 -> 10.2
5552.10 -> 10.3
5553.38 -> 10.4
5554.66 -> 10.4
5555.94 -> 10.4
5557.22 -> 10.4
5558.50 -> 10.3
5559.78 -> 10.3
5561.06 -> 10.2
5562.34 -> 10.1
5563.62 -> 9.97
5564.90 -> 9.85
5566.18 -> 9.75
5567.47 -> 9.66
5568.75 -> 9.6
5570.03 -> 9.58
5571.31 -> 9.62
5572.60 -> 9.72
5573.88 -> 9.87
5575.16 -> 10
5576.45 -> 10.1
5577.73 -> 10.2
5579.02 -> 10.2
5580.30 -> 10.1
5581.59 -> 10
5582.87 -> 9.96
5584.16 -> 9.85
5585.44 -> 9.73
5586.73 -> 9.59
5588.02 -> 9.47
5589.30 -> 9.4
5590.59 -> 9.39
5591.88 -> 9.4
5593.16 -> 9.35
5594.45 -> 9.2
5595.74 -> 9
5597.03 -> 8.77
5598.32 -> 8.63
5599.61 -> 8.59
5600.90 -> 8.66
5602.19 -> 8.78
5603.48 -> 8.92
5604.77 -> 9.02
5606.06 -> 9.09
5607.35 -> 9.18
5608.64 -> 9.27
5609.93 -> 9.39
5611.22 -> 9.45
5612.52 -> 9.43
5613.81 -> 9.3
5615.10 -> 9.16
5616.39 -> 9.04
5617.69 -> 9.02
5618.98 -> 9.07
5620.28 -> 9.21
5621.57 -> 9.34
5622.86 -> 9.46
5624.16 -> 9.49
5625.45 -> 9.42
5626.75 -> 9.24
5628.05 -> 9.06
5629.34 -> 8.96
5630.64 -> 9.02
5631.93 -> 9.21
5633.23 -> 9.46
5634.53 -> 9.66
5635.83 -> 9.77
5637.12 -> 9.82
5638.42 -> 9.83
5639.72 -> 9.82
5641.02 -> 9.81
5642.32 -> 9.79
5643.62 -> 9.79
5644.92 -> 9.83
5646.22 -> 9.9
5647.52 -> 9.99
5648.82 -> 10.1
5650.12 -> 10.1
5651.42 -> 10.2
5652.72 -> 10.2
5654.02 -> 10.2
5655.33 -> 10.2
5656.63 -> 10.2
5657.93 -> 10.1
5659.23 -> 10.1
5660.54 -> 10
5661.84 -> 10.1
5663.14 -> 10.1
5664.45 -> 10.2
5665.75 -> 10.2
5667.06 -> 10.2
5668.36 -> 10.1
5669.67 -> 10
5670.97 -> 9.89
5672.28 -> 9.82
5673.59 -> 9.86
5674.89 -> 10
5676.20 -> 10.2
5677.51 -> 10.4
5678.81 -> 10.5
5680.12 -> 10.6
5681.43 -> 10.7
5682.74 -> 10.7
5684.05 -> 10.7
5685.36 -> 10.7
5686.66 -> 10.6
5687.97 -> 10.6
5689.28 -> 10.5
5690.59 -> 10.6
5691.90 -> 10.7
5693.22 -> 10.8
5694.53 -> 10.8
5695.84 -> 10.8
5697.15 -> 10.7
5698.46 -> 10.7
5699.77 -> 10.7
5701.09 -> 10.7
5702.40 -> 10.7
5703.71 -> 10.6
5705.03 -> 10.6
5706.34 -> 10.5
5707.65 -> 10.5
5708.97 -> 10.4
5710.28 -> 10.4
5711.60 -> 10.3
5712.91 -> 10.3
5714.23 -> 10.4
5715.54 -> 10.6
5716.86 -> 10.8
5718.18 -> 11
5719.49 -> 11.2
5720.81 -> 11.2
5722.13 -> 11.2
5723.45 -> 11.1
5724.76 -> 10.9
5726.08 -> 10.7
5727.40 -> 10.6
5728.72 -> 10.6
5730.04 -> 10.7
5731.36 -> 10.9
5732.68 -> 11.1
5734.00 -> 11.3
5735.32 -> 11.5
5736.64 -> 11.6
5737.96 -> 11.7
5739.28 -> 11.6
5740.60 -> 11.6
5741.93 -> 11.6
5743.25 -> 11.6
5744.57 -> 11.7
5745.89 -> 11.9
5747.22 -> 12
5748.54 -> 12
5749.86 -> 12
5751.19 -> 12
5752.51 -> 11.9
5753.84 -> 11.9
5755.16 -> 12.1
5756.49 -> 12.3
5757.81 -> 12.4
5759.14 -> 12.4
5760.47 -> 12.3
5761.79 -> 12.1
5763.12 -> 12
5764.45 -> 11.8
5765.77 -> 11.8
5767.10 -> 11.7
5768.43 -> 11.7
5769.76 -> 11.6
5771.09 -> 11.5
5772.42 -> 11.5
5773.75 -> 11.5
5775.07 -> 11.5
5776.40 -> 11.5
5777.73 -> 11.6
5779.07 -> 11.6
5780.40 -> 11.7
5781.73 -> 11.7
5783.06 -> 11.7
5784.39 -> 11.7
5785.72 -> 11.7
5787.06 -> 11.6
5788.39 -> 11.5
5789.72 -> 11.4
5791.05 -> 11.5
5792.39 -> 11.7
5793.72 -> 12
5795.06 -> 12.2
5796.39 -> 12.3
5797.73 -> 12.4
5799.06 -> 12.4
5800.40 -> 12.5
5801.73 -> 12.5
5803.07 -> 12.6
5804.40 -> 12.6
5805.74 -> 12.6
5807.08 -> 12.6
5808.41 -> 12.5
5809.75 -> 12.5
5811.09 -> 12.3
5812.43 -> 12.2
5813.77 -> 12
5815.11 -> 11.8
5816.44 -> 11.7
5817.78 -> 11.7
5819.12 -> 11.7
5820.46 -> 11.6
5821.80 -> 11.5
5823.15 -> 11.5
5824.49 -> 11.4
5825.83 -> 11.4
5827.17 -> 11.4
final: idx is 2.3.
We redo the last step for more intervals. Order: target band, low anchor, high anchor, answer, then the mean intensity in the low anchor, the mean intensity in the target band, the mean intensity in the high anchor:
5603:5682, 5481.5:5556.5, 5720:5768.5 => 6.94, 9.52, 9.73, 11.6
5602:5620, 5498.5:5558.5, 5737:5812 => 2.06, 9.54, 9.16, 11.9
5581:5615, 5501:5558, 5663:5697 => 2.34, 9.56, 9.26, 10.4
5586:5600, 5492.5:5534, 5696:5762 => 1.13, 9.25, 9.17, 11.2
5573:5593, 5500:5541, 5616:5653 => -0.69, 9.37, 9.81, 9.57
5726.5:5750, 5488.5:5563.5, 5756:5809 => 0.26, 9.6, 11.4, 12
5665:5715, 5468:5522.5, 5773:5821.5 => 2.24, 9.12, 10.5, 12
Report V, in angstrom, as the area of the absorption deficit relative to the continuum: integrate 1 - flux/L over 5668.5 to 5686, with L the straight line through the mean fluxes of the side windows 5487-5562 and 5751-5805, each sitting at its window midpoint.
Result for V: 1.1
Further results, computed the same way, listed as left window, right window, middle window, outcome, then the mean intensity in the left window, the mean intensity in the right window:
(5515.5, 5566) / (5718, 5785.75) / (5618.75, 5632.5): 1.7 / 9.84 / 11.6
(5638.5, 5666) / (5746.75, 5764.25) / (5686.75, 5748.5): 2.2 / 10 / 12.1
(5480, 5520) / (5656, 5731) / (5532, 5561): -1.7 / 9.17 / 10.5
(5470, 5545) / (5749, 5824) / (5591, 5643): 5.5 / 9.34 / 11.9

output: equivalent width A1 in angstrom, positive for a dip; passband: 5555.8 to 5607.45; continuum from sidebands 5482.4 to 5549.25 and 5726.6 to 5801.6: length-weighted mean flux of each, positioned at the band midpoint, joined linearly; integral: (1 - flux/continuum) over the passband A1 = 2.2 angstrom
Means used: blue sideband 9.44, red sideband 11.7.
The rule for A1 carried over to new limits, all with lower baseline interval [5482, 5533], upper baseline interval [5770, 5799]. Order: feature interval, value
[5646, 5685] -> 1.8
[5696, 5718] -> 0.9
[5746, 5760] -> -0.8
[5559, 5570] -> -0.1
